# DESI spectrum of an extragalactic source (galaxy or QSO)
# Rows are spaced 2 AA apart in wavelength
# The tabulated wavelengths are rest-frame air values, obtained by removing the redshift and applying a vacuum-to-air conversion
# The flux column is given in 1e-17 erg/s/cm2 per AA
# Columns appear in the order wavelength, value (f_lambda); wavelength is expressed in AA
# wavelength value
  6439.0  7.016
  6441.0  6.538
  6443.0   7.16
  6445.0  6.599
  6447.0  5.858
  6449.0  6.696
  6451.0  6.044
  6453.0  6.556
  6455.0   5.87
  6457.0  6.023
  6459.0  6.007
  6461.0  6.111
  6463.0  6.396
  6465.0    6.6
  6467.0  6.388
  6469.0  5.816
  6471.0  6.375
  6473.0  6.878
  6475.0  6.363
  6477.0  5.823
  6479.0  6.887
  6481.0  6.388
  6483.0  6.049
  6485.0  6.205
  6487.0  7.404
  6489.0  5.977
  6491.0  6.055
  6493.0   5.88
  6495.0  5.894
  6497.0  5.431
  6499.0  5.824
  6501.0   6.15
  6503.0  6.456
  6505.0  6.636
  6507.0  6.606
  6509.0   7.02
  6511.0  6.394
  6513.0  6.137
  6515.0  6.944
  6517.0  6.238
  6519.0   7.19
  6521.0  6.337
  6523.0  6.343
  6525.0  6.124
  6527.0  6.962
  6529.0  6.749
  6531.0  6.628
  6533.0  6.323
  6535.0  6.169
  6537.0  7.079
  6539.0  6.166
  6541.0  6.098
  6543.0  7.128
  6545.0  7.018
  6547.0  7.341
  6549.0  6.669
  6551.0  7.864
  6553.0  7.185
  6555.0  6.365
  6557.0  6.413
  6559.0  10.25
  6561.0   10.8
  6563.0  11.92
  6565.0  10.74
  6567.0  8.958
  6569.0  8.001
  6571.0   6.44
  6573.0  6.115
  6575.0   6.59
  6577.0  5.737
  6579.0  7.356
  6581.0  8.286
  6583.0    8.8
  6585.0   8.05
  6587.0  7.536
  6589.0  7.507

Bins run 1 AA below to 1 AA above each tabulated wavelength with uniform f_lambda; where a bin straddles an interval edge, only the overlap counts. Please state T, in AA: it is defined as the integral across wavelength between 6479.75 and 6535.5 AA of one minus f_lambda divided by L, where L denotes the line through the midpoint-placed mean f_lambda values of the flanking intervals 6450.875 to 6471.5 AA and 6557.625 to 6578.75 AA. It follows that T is 6.2 AA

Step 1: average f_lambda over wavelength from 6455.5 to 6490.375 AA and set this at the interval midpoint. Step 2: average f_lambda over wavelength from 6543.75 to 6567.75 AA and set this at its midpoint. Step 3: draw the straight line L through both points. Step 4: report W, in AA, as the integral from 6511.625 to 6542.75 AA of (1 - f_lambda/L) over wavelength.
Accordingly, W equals 4.81 AA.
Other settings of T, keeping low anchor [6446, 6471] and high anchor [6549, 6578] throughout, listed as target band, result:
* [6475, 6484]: 0.4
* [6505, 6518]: 1.0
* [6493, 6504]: 1.5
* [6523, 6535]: 1.5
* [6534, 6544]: 1.4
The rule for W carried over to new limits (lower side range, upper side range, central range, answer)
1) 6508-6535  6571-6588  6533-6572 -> -4.71 AA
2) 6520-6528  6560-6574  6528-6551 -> 1.98 AA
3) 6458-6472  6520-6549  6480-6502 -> 0.91 AA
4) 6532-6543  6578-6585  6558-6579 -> -2.56 AA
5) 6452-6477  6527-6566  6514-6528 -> 1.17 AA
